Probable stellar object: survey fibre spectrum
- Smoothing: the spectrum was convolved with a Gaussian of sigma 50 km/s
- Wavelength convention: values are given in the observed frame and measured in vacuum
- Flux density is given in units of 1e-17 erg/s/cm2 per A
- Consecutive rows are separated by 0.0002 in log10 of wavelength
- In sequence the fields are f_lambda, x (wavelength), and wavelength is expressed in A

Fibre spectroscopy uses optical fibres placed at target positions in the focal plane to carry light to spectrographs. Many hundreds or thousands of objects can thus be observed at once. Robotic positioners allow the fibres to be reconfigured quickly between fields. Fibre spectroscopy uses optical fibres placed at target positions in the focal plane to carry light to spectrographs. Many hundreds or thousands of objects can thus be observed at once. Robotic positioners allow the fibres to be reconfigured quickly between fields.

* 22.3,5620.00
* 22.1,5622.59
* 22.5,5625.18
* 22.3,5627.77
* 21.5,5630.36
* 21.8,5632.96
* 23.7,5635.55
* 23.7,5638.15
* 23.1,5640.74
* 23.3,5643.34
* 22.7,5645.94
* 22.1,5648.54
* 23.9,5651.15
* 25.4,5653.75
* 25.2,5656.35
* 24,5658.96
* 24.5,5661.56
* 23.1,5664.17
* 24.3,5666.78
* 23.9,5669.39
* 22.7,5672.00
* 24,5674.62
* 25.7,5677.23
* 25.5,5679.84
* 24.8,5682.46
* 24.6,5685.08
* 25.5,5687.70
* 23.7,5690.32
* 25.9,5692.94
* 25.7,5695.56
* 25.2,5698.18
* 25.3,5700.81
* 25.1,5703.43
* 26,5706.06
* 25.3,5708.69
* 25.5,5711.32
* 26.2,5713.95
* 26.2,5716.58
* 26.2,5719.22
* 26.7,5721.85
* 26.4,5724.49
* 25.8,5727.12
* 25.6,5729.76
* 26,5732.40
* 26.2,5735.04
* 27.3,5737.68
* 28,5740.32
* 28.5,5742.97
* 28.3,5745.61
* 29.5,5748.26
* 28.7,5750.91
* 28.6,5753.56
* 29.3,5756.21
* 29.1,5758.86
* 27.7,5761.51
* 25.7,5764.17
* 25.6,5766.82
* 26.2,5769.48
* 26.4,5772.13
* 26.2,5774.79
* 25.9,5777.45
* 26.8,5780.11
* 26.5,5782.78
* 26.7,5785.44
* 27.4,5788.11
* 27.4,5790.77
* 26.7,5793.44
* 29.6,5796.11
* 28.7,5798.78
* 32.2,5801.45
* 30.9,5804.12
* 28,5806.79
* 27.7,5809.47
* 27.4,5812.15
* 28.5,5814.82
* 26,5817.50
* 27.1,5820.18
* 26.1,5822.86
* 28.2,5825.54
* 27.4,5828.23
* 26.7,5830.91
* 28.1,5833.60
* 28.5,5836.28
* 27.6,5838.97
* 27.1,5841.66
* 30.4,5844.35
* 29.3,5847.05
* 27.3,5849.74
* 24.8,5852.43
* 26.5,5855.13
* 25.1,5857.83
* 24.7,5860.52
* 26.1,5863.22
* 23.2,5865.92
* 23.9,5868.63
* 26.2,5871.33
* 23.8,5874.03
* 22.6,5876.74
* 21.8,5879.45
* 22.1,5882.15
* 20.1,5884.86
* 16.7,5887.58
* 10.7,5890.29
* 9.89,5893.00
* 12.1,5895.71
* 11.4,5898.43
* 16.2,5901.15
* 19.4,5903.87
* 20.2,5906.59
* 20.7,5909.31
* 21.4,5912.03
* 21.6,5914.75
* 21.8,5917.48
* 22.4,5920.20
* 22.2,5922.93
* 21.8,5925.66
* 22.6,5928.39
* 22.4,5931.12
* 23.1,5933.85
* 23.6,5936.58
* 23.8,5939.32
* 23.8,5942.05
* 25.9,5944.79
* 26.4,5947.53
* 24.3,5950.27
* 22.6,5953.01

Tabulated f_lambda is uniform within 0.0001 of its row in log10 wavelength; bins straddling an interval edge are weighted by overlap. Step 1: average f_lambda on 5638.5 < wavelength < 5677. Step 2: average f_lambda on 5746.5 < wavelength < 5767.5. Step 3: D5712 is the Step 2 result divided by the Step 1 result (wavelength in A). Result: 1.18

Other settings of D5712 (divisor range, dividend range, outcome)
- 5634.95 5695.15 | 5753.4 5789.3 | 1.11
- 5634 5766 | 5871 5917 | 0.72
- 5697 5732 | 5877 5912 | 0.66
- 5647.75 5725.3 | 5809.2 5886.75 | 1.04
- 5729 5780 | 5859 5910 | 0.72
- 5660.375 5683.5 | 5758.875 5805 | 1.13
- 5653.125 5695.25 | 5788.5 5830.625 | 1.14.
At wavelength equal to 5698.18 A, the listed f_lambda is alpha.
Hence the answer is 25.2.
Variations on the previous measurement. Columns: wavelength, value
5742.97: 28.5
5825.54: 28.2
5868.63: 23.9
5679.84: 25.5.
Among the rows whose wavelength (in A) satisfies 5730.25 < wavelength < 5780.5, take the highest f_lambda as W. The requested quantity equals 29.5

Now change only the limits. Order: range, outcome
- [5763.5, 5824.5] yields 32.2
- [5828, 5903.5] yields 30.4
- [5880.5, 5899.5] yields 22.1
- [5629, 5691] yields 25.7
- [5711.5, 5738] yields 27.3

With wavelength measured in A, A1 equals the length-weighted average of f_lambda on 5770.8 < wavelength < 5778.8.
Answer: 26.2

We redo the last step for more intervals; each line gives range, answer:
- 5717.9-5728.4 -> 26.3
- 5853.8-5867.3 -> 25.1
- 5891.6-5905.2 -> 13.8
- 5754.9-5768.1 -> 27.5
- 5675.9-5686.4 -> 25.2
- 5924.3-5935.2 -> 22.5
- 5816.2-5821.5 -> 26.6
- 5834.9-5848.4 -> 28.6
